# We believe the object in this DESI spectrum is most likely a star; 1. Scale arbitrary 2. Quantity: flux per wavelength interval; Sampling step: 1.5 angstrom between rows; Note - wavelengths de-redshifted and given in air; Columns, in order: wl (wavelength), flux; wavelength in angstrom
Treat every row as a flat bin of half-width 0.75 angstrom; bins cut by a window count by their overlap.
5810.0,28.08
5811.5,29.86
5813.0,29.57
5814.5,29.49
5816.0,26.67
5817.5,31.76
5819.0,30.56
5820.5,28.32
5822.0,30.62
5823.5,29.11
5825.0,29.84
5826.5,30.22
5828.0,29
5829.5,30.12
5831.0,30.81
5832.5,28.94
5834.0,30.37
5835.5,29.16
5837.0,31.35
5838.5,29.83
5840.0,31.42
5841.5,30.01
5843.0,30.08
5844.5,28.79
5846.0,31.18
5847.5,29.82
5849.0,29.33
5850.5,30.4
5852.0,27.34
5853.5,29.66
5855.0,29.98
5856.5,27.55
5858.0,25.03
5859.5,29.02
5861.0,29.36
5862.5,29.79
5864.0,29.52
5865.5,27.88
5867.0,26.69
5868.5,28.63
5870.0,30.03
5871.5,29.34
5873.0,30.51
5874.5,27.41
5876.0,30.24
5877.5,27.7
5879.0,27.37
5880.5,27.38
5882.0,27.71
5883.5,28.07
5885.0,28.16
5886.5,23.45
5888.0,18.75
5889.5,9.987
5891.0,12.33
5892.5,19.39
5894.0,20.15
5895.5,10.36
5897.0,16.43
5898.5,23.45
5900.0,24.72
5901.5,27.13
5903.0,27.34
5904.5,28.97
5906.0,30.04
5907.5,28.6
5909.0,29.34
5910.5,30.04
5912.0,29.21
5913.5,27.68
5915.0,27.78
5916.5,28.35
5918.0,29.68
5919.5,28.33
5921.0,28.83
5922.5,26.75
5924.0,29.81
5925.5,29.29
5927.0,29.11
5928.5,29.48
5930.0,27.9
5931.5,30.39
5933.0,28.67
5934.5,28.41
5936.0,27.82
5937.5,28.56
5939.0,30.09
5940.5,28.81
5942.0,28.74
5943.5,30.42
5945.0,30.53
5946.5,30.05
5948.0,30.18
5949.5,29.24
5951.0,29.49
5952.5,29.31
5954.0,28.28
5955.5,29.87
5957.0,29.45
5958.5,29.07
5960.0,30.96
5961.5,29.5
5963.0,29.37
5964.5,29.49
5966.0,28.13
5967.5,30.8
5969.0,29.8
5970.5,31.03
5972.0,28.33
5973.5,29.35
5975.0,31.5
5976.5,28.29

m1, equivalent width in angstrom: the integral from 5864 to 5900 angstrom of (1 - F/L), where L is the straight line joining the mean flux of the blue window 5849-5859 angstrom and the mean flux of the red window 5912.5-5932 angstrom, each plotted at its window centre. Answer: 5.6 angstrom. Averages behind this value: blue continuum 28.4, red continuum 28.7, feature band 24.1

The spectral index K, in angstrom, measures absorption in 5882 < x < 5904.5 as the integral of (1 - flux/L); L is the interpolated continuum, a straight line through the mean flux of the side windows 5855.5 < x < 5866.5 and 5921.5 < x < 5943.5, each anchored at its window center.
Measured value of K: 5.8 angstrom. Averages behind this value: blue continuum 28.3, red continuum 28.9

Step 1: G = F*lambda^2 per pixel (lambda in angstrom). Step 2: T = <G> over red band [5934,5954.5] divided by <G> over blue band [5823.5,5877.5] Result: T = 1.03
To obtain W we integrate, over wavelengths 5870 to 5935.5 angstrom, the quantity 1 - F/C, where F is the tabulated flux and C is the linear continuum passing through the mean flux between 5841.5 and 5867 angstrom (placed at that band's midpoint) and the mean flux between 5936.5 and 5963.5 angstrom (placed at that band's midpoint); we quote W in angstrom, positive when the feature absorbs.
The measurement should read 6.9 angstrom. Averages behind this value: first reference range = 29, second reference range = 29.5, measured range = 26.2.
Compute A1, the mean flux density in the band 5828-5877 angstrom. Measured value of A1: 29.3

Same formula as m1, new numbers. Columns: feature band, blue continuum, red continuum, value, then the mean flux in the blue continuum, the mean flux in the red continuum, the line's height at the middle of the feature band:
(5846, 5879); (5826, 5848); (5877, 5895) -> -3.7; 30.1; 22.3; 26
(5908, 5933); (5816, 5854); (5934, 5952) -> 0.5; 29.9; 29.4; 29.5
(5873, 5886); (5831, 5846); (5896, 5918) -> 0.1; 30.1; 27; 28.2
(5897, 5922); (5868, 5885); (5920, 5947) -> 1.0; 28.6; 29.1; 28.9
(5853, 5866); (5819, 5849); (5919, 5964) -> 0.5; 29.9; 29.2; 29.8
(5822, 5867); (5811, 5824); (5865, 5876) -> -0.5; 29.6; 28.8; 29.2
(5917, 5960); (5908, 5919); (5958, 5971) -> 0.2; 28.9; 29.8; 29.3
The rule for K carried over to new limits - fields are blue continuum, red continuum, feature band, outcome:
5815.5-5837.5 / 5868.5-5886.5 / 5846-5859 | 0.12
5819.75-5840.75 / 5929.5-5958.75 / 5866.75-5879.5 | 0.40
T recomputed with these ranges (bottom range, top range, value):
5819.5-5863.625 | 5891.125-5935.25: 0.92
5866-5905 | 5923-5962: 1.23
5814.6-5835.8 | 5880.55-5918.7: 0.84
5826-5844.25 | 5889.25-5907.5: 0.73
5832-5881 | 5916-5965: 1.03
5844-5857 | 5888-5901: 0.60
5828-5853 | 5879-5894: 0.74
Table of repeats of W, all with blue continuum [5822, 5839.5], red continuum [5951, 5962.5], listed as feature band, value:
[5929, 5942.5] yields 0.33 angstrom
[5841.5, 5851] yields -0.01 angstrom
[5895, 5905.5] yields 2.33 angstrom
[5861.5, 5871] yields 0.33 angstrom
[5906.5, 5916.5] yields 0.30 angstrom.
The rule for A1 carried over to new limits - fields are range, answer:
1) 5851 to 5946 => 27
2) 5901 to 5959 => 29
